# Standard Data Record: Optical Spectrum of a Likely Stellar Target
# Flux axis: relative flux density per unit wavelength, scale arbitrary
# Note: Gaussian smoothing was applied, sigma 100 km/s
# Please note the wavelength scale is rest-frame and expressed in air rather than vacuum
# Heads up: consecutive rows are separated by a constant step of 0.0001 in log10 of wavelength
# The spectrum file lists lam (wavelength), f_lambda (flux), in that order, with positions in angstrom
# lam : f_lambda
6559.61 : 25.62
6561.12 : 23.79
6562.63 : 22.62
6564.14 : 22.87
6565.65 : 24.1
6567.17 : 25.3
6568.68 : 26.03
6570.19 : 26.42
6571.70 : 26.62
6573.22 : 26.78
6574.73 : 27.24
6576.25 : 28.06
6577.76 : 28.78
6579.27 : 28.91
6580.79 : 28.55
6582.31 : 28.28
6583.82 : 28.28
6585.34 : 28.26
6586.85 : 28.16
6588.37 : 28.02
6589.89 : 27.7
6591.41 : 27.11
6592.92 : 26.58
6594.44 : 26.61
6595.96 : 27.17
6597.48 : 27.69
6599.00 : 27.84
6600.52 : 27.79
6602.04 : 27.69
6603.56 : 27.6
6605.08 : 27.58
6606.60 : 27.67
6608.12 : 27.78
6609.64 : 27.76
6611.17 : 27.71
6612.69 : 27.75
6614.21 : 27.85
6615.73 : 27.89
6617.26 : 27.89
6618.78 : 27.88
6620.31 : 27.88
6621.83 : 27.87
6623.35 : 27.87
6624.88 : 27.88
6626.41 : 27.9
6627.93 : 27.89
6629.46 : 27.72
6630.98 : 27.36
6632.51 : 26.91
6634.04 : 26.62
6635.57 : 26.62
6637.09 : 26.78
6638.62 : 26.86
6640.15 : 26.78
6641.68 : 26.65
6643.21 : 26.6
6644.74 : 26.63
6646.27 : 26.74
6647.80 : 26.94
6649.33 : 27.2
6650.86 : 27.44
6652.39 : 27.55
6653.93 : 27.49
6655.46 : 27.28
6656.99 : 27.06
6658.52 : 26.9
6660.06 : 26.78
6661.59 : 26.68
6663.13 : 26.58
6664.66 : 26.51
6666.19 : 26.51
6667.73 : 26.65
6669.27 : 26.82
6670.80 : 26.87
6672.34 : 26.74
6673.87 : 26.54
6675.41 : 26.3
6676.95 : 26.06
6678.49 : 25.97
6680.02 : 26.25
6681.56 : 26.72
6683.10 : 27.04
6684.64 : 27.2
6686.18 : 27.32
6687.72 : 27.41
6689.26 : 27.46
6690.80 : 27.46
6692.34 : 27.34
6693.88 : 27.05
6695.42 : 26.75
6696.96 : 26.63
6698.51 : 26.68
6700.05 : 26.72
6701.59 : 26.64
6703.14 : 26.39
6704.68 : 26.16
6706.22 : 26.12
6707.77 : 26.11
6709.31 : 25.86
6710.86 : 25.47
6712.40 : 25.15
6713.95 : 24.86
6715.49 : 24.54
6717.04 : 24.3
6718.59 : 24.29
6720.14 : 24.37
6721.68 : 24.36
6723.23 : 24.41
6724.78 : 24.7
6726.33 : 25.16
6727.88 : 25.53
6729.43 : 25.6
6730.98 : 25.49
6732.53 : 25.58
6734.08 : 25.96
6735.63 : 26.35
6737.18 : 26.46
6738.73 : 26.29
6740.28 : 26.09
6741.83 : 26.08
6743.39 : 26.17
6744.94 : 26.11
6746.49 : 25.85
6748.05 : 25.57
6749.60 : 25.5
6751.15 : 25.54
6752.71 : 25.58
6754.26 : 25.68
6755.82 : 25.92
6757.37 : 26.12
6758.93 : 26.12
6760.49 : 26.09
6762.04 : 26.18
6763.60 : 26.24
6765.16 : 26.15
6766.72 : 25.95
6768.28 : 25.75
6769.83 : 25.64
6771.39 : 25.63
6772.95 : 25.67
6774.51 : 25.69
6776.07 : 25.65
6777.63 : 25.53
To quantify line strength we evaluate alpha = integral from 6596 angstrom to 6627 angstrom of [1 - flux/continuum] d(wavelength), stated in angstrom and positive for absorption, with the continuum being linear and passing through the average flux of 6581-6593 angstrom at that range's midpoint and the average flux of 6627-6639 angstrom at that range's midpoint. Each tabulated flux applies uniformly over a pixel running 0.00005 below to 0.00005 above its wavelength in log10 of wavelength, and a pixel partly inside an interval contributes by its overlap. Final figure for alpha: -0.3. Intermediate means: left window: 27.9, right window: 27.1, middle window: 27.8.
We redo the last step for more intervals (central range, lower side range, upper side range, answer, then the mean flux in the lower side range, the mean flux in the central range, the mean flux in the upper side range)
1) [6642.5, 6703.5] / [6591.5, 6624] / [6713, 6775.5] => -0.5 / 27.6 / 26.8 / 25.6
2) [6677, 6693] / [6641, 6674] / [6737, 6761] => -0.2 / 26.9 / 27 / 25.9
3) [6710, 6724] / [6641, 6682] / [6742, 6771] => 0.9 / 26.8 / 24.6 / 25.9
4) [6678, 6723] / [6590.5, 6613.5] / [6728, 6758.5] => 0.4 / 27.5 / 26.1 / 25.9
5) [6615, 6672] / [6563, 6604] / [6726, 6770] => -0.9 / 27.2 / 27.1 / 25.9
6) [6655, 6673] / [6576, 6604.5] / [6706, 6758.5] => -0.1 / 27.8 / 26.8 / 25.5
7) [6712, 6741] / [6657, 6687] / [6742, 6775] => 1.0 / 26.7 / 25.2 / 25.9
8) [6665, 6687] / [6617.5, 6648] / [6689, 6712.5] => 0.1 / 27.2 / 26.6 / 26.5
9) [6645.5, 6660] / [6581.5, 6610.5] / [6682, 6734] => -0.2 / 27.7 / 27.2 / 25.9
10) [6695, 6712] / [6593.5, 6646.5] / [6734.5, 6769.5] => 0.1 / 27.4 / 26.3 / 26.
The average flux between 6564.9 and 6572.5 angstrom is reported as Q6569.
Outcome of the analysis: 25.7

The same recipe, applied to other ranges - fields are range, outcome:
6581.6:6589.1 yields 28.2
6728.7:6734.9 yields 25.7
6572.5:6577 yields 27.4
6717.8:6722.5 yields 24.3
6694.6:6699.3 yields 26.7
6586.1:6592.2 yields 27.7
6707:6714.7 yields 25.5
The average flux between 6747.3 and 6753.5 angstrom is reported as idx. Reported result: 25.6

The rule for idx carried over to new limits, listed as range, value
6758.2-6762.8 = 26.1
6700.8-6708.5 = 26.3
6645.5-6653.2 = 27.2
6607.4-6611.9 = 27.7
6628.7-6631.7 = 27.6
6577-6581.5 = 28.8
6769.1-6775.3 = 25.6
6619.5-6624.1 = 27.9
